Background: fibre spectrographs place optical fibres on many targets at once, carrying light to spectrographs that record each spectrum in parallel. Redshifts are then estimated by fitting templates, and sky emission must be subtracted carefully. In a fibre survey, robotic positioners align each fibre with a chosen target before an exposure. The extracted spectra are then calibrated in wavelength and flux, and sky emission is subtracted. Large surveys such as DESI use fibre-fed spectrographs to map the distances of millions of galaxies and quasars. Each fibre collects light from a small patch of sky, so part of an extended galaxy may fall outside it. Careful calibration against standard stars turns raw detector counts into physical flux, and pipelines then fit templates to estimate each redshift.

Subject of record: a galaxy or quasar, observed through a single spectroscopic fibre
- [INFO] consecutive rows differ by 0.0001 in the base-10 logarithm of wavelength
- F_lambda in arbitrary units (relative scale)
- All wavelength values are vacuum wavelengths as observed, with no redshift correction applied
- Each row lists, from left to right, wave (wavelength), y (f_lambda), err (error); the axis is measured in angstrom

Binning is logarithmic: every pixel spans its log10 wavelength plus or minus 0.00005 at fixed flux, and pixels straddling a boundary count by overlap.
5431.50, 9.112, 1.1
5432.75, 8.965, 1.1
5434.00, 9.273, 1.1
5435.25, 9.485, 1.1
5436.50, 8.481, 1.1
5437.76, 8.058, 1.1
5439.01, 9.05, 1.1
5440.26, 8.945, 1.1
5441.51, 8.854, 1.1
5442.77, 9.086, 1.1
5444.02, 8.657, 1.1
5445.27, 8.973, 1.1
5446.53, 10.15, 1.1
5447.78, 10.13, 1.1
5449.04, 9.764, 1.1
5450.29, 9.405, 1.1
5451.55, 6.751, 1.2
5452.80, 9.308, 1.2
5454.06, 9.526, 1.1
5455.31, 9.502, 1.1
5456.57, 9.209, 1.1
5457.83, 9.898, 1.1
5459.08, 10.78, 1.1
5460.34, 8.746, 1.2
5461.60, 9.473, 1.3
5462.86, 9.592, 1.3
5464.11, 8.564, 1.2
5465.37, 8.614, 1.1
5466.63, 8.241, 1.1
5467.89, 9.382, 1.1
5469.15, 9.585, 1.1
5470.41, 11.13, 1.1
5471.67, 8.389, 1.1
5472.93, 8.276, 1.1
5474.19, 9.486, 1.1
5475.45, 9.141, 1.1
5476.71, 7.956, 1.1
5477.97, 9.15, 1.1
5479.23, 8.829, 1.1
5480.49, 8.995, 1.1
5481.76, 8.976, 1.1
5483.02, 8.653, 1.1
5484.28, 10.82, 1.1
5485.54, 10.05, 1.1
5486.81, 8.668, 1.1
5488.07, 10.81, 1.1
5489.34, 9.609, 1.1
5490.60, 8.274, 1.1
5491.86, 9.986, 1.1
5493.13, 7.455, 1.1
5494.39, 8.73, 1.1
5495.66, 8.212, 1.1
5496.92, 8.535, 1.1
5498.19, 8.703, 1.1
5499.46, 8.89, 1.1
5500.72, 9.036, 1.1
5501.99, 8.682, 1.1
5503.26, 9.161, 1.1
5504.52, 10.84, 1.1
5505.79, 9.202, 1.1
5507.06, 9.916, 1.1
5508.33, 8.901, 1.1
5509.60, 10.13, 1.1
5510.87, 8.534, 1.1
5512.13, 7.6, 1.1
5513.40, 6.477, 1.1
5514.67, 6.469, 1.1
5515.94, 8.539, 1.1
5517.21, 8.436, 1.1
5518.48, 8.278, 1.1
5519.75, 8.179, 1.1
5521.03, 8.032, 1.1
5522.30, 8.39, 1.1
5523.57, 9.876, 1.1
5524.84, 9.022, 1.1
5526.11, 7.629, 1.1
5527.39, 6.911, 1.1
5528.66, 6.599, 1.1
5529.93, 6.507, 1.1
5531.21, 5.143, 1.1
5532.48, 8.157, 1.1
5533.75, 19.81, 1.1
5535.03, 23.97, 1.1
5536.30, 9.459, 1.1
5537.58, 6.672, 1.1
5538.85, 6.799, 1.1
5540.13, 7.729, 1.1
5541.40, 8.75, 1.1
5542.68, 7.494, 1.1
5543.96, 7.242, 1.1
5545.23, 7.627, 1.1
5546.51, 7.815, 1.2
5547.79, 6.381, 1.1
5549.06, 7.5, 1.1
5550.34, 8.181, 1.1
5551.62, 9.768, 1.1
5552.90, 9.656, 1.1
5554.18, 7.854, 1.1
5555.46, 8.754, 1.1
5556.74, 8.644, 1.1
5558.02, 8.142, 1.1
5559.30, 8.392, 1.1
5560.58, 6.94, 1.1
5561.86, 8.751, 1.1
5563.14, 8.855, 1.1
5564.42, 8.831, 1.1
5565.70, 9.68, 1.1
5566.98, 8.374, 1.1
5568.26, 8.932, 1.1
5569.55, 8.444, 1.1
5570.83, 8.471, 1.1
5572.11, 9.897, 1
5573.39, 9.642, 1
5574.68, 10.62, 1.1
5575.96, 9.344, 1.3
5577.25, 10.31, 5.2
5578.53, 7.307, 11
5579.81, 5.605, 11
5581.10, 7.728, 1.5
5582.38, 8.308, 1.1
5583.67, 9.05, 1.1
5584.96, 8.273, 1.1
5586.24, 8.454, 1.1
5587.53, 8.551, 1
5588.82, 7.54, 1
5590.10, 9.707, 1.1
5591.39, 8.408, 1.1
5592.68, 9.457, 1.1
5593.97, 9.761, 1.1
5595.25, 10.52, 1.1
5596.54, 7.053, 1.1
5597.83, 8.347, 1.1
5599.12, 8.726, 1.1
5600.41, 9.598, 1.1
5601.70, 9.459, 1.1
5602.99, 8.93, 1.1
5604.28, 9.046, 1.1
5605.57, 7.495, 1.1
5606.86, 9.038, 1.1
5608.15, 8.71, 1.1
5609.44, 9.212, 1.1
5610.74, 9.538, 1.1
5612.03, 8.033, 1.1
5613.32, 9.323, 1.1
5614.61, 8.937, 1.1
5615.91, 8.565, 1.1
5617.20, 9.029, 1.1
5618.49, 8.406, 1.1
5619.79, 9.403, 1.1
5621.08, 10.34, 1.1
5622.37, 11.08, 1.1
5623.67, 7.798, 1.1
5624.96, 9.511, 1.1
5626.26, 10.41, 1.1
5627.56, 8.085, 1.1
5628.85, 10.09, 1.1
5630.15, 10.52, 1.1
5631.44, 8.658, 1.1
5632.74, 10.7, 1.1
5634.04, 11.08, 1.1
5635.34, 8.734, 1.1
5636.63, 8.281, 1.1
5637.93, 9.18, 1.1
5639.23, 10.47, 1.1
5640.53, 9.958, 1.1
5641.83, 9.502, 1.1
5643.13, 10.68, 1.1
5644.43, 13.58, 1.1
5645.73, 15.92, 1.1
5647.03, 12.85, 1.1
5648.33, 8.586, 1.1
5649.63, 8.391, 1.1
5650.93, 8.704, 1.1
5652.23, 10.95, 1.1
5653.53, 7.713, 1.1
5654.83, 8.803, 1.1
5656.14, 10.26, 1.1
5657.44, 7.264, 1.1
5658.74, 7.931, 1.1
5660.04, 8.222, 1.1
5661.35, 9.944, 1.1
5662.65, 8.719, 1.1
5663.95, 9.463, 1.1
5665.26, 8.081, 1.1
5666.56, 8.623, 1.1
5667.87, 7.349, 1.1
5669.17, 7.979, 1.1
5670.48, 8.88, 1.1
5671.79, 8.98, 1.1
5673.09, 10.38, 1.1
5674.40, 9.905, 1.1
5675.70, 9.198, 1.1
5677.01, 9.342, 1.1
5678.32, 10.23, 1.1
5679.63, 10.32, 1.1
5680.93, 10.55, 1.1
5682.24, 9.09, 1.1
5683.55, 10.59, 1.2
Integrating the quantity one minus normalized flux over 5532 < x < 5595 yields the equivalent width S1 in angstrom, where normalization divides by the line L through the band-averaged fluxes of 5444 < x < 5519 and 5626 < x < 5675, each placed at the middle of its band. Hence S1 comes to 2.0 angstrom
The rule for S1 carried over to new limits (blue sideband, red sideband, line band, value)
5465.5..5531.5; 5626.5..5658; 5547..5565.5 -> 1.7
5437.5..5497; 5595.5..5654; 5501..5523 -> 1.6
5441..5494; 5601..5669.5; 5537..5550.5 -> 2.7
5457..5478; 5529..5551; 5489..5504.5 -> 0.5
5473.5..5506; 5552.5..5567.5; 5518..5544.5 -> -0.9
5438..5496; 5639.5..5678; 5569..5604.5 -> 2.2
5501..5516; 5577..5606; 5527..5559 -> -0.8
